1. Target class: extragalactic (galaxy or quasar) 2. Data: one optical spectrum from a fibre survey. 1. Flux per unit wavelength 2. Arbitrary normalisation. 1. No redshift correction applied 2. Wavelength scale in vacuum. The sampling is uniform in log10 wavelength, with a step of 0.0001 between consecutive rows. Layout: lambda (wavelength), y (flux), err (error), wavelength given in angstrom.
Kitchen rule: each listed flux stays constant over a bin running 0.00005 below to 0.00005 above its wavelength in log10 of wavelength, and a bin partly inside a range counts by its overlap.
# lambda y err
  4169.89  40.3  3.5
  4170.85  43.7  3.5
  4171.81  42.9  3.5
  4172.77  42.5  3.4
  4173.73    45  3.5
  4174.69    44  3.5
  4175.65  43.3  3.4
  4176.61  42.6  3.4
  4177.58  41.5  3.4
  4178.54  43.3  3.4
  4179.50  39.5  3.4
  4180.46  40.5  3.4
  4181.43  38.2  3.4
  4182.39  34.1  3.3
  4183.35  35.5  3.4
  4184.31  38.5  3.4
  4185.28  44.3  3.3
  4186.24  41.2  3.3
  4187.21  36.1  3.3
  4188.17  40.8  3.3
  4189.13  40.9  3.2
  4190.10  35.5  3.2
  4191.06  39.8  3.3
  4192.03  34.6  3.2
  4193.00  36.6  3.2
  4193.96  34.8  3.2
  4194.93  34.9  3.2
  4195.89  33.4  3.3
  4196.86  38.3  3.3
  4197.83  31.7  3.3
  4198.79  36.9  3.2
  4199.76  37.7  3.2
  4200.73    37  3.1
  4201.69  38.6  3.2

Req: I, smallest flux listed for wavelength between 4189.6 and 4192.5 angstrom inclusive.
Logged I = 34.6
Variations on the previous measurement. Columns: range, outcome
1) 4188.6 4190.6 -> 35.5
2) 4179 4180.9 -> 39.5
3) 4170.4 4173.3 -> 42.5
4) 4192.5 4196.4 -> 33.4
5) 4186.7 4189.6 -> 36.1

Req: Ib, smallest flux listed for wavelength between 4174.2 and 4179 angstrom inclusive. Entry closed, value 41.5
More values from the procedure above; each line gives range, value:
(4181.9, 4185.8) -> 34.1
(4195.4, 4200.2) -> 31.7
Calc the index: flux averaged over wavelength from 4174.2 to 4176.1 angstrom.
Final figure 43.7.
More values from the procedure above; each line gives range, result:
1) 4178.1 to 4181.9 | 40.3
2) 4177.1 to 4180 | 41.5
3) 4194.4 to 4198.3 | 34.5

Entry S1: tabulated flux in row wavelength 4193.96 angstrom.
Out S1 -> 34.8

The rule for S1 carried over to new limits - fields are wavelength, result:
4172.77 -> 42.5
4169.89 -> 40.3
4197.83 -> 31.7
